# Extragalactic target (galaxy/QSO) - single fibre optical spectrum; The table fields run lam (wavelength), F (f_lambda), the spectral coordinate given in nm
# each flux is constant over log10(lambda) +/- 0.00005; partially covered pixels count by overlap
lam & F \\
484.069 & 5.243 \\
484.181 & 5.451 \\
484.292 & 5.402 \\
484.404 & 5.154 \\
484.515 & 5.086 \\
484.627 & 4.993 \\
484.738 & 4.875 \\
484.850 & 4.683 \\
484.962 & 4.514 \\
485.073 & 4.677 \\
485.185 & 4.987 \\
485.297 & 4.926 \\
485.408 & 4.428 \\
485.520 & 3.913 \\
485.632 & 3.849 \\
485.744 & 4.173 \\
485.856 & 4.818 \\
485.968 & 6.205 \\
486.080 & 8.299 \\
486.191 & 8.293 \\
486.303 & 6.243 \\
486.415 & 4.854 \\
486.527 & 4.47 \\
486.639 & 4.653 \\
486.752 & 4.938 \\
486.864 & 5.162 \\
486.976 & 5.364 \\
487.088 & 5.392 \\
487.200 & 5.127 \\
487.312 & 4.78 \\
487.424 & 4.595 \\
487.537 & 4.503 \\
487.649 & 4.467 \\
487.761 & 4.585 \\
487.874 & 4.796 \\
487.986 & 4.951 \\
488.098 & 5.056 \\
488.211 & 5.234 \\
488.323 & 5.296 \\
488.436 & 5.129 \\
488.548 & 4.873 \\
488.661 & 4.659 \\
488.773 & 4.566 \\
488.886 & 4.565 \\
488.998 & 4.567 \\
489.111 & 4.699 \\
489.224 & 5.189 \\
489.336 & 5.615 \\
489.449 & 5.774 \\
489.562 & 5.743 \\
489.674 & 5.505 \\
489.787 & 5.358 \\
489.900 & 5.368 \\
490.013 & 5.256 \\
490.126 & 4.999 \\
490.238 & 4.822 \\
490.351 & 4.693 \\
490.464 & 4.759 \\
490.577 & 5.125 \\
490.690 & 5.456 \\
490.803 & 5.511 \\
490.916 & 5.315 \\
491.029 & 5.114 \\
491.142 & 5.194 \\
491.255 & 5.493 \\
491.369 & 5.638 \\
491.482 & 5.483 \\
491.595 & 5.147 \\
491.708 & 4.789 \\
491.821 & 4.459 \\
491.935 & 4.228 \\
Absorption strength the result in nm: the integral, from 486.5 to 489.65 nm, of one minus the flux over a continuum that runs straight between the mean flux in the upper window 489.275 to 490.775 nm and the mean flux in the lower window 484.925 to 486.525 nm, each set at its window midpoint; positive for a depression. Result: 0.19 nm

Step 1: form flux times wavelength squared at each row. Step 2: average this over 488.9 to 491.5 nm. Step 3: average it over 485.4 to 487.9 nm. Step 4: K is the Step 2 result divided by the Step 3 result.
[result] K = 1.0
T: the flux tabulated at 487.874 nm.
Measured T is 4.796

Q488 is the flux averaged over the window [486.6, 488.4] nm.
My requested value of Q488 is 4.93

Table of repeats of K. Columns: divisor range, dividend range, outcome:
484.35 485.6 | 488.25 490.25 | 1.10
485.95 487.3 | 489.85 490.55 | 0.89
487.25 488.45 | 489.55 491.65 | 1.10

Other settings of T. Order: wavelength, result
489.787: 5.358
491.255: 5.493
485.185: 4.987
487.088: 5.392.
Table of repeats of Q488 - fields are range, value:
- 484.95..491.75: 5.12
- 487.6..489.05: 4.83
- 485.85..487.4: 5.62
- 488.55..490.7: 5.08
